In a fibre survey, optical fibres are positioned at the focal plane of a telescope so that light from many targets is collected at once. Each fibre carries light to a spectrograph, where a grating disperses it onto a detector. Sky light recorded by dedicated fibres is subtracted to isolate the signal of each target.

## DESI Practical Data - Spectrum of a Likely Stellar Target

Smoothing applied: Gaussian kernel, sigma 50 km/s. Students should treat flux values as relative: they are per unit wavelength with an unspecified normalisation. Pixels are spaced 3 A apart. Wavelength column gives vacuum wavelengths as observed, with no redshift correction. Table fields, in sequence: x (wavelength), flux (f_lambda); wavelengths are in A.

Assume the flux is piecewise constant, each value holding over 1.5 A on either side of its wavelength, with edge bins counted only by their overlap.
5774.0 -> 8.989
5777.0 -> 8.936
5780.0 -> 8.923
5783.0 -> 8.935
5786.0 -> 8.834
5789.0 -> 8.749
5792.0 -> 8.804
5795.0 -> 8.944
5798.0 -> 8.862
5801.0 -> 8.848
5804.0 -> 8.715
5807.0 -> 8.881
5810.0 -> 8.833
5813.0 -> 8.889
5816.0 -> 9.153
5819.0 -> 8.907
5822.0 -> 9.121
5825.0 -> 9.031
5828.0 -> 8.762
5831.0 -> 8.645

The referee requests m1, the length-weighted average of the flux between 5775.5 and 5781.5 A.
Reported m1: 8.93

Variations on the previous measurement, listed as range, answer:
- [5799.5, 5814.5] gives 8.83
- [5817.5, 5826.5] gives 9.02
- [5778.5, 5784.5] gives 8.93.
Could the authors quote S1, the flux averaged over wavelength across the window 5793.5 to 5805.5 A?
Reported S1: 8.84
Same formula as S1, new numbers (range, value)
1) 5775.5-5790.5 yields 8.88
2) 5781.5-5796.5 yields 8.85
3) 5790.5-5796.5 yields 8.87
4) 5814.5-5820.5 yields 9.03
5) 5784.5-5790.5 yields 8.79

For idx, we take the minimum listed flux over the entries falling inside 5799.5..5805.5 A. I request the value 8.715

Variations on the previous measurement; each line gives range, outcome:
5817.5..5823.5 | 8.907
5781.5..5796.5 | 8.749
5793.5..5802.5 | 8.848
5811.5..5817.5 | 8.889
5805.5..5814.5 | 8.833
